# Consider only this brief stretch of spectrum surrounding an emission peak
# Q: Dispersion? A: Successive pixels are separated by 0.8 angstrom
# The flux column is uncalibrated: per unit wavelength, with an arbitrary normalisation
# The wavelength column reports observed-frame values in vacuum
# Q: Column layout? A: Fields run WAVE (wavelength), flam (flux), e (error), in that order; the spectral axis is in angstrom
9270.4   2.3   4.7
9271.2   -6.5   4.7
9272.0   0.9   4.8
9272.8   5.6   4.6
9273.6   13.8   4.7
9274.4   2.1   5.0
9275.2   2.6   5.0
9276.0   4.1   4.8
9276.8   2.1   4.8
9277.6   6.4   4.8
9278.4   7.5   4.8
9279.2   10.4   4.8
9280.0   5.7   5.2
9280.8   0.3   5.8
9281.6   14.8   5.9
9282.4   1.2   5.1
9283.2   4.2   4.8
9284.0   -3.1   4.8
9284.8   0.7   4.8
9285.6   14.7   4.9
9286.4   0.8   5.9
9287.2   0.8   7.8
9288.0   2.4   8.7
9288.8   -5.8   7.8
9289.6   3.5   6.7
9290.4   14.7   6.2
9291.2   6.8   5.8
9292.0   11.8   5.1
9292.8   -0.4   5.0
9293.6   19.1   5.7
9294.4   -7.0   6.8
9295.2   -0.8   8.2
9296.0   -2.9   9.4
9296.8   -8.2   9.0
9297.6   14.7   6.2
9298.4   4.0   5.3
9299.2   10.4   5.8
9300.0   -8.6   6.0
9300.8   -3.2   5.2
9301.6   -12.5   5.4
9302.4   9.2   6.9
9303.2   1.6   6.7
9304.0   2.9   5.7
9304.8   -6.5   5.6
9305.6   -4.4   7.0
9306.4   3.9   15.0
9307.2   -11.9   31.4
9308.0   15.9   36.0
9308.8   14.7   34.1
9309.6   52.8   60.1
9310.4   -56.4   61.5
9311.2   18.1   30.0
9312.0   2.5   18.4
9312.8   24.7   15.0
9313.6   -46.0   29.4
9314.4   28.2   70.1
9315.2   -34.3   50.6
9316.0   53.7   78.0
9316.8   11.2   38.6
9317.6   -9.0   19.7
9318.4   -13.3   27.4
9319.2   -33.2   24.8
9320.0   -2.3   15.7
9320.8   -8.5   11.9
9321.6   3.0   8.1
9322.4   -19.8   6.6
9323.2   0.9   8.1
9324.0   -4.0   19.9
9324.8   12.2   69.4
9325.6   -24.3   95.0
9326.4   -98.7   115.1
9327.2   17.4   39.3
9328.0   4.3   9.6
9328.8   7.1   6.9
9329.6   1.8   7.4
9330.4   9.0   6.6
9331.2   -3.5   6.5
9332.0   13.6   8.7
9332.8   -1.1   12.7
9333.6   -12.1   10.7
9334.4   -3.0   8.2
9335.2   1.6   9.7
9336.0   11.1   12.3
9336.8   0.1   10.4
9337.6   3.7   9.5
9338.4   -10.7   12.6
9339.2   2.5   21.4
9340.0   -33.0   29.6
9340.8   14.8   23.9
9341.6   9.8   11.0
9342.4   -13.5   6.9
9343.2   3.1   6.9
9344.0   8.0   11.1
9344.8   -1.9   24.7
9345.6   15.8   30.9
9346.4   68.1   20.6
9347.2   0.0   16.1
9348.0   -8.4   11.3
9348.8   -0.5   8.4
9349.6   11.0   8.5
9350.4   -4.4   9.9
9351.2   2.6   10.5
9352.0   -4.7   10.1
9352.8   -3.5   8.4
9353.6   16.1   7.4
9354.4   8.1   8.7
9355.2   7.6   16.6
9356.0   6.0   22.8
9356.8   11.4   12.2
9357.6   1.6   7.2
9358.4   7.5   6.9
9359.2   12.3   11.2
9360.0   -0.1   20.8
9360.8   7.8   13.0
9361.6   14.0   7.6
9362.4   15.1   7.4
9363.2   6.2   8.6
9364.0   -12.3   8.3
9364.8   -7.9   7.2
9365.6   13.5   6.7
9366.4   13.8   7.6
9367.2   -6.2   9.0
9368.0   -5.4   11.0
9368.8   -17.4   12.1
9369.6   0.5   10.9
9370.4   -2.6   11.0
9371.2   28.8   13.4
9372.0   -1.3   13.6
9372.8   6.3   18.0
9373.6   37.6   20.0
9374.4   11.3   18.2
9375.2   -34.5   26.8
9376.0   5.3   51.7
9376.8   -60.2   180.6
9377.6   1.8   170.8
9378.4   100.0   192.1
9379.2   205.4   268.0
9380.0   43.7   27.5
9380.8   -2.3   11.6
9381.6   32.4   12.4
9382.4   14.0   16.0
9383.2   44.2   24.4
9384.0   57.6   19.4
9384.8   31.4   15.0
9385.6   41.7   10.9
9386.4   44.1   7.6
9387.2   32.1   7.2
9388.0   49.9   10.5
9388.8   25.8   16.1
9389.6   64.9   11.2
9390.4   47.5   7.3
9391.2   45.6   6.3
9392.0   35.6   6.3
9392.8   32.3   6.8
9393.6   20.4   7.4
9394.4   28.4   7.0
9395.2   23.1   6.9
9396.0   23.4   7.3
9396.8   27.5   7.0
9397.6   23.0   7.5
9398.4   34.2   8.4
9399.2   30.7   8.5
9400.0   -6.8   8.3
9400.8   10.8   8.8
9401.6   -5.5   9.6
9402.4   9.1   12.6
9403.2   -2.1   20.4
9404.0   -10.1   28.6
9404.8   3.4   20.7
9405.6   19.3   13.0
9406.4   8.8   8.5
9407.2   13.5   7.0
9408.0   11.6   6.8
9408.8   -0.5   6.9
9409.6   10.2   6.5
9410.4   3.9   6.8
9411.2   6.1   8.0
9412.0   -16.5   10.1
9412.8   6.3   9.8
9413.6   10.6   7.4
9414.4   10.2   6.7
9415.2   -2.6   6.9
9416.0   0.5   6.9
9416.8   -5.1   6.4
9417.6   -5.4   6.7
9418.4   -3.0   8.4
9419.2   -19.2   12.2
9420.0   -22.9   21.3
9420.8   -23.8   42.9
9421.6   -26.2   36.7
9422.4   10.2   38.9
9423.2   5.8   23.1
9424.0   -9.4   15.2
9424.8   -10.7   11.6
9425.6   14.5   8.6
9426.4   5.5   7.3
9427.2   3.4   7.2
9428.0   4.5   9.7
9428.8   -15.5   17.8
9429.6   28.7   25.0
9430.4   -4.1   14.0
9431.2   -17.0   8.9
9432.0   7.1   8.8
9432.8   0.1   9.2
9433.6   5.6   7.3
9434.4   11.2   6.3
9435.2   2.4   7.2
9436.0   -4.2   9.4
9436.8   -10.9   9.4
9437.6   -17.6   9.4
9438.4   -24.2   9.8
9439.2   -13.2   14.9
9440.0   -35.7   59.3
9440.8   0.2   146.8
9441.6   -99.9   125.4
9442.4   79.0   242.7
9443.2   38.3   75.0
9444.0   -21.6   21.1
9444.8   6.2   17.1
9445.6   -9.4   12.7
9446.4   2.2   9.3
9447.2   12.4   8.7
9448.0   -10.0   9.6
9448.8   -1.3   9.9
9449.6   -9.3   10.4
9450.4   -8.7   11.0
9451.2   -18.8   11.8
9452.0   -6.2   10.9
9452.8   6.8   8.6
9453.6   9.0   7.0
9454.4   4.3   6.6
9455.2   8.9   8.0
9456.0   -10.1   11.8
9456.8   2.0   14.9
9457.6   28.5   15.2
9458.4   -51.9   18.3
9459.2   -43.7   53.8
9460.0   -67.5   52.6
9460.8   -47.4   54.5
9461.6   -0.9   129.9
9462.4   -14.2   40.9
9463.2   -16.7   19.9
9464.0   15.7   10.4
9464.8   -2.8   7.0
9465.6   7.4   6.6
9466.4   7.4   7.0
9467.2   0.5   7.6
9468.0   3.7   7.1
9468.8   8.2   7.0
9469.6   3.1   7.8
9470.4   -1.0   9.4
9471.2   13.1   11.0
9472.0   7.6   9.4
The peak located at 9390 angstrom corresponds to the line [O II]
